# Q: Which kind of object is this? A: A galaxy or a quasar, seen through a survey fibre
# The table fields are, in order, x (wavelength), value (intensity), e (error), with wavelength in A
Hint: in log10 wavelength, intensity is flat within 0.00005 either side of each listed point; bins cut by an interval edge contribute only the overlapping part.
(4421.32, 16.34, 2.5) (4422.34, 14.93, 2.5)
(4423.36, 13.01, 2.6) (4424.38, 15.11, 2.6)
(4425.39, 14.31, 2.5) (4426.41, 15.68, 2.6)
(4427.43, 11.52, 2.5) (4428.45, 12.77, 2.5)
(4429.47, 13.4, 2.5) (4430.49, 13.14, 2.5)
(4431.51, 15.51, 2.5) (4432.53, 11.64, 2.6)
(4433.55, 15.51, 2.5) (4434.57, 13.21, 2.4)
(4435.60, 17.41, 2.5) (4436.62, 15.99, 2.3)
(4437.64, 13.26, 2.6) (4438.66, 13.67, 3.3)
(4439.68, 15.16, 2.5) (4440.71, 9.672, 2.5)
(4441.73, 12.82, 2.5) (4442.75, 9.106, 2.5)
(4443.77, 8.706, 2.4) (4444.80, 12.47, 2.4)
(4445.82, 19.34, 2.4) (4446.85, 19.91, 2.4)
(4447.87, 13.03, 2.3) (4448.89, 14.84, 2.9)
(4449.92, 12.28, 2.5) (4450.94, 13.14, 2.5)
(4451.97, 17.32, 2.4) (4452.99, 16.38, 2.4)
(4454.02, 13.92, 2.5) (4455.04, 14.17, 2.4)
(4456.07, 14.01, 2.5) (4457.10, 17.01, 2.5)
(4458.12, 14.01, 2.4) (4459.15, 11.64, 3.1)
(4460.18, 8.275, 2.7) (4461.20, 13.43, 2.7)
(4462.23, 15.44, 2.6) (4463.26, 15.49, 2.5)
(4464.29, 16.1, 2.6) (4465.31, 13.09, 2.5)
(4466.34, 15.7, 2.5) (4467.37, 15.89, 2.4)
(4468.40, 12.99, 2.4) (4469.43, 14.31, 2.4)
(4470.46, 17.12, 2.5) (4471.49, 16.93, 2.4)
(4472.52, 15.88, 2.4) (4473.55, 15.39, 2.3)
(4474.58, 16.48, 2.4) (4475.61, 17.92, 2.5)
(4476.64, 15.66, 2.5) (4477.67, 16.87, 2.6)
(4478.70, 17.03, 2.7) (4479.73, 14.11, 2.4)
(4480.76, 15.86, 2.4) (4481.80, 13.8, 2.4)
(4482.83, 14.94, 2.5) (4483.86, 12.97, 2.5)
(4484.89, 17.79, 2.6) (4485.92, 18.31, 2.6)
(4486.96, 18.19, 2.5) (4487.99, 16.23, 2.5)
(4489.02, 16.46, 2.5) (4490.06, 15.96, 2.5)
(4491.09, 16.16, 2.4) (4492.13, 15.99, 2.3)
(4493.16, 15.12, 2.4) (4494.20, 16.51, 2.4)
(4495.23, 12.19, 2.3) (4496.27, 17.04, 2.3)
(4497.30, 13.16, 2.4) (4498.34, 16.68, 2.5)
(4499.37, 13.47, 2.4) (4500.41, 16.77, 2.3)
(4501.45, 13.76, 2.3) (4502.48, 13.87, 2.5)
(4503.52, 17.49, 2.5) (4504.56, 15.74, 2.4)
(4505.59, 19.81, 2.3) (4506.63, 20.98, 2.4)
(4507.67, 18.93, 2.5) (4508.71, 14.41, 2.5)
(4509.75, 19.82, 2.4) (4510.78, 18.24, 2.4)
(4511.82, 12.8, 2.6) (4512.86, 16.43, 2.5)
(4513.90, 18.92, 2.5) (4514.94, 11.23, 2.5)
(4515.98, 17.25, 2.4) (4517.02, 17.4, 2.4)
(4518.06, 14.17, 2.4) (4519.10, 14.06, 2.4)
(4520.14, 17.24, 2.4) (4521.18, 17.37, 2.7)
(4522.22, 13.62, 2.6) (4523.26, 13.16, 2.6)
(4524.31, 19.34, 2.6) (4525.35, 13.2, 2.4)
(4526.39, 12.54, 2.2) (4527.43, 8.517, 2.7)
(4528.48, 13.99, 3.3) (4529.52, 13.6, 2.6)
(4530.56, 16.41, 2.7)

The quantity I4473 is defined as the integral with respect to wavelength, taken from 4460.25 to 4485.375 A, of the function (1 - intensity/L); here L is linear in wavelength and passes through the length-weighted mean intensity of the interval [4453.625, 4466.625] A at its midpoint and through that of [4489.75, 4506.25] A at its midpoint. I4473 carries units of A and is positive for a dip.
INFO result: -1.4 A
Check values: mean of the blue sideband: 14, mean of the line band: 15.3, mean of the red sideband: 15.7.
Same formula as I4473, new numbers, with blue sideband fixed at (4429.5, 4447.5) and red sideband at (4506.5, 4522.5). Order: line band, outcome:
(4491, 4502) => 0.5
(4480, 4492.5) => -0.5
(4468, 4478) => -0.6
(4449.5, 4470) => 0.5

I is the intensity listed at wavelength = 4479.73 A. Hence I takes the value 14.11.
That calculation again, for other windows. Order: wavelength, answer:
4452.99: 16.38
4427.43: 11.52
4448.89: 14.84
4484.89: 17.79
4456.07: 14.01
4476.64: 15.66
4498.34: 16.68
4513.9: 18.92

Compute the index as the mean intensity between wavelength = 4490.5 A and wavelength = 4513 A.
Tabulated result 16.2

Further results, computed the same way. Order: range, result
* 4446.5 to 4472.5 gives 14.6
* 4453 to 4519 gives 15.6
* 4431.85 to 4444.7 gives 13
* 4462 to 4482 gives 15.6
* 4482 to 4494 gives 16.1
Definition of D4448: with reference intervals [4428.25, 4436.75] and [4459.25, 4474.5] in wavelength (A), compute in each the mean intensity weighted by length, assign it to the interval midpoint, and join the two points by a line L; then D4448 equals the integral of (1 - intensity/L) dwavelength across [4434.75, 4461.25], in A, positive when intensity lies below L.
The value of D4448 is 1.0 A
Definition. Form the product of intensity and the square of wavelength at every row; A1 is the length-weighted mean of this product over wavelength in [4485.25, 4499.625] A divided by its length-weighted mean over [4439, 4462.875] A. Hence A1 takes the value 1.18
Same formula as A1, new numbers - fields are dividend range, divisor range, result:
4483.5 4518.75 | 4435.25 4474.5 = 1.15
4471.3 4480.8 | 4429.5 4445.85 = 1.23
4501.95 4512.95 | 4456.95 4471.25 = 1.22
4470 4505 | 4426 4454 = 1.16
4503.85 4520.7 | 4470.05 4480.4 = 1.04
